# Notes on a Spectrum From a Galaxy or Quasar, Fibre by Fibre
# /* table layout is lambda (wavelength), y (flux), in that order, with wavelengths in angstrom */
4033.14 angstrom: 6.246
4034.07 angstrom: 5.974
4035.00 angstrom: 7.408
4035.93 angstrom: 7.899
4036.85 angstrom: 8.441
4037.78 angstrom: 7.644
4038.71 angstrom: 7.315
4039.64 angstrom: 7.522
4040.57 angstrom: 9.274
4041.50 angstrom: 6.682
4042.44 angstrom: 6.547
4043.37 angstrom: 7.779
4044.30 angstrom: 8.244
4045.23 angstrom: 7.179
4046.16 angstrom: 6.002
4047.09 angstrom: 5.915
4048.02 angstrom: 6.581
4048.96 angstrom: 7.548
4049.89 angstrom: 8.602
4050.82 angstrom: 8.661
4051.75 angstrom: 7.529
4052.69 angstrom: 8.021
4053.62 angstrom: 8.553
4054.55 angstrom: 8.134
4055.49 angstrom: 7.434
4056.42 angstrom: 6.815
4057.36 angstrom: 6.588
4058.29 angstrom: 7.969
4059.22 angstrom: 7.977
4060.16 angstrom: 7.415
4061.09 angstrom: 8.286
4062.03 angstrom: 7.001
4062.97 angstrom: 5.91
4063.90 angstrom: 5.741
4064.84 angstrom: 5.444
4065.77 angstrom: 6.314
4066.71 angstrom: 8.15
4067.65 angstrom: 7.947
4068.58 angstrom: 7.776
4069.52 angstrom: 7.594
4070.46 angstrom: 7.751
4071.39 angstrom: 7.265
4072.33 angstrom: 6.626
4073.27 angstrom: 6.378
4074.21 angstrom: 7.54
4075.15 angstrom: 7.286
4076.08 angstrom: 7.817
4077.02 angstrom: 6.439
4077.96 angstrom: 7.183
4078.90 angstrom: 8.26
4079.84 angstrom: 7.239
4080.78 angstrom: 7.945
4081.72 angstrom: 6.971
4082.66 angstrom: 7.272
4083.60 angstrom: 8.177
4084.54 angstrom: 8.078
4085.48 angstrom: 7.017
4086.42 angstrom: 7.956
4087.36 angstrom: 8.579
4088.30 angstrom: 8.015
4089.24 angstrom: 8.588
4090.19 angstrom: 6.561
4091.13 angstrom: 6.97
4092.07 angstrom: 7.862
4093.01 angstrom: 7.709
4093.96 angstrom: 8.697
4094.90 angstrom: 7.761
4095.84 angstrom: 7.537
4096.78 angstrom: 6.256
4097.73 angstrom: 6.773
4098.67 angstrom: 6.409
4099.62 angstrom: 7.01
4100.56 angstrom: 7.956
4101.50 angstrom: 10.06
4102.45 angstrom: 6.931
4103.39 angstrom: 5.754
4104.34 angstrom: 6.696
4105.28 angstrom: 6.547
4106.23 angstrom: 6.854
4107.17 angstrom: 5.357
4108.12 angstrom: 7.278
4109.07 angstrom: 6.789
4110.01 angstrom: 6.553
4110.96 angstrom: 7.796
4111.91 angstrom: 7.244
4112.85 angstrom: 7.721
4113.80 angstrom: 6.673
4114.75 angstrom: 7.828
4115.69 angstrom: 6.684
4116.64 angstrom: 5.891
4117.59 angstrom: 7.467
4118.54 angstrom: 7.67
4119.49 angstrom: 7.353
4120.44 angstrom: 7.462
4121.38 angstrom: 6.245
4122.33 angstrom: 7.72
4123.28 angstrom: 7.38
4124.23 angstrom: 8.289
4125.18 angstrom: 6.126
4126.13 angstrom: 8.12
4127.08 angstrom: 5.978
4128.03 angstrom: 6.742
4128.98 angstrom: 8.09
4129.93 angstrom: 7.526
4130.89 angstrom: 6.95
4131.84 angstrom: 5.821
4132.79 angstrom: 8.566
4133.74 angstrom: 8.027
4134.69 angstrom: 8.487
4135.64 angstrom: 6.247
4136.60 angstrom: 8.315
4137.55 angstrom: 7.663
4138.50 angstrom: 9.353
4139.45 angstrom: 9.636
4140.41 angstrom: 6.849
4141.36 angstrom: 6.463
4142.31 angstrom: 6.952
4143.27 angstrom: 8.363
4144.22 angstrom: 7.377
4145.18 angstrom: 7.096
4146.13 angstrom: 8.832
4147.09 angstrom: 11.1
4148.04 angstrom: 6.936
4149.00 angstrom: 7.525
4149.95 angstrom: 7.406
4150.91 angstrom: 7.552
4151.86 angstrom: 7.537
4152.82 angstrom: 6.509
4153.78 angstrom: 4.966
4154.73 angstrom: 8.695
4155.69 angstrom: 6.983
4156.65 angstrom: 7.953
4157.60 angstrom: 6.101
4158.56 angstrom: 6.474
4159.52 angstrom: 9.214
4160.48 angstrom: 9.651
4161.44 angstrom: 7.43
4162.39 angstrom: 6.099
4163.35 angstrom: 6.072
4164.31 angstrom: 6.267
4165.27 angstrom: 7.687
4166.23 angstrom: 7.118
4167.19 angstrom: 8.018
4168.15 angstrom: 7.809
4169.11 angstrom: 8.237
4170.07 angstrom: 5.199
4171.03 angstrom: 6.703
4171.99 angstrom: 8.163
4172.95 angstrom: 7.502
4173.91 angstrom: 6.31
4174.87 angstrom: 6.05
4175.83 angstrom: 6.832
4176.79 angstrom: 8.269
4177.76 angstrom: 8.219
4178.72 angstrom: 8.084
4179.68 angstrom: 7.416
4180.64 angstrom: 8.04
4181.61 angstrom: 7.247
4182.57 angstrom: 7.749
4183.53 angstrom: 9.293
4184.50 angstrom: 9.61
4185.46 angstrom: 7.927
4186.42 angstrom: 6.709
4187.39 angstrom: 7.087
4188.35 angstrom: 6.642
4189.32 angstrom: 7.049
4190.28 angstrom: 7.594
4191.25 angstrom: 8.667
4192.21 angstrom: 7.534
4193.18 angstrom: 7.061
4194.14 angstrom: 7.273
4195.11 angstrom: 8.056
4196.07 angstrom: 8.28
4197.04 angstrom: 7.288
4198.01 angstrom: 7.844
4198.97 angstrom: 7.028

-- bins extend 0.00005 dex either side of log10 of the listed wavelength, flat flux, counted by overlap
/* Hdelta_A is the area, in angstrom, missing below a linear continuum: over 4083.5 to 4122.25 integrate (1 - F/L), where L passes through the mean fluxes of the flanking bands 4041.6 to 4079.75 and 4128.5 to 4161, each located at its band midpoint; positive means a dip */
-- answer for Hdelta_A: 1.1 angstrom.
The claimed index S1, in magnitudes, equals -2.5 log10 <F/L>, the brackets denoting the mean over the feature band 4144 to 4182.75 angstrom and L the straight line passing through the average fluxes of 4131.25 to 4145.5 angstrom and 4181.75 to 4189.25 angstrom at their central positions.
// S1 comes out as 0.05 mag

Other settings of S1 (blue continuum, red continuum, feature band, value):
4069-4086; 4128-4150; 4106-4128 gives 0.09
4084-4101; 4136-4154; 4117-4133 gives 0.06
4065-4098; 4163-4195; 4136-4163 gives -0.03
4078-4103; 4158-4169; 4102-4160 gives 0.03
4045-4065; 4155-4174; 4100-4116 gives 0.03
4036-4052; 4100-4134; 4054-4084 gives 0.02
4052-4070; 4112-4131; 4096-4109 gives 0.05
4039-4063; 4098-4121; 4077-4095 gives -0.07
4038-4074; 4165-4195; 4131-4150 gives -0.05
